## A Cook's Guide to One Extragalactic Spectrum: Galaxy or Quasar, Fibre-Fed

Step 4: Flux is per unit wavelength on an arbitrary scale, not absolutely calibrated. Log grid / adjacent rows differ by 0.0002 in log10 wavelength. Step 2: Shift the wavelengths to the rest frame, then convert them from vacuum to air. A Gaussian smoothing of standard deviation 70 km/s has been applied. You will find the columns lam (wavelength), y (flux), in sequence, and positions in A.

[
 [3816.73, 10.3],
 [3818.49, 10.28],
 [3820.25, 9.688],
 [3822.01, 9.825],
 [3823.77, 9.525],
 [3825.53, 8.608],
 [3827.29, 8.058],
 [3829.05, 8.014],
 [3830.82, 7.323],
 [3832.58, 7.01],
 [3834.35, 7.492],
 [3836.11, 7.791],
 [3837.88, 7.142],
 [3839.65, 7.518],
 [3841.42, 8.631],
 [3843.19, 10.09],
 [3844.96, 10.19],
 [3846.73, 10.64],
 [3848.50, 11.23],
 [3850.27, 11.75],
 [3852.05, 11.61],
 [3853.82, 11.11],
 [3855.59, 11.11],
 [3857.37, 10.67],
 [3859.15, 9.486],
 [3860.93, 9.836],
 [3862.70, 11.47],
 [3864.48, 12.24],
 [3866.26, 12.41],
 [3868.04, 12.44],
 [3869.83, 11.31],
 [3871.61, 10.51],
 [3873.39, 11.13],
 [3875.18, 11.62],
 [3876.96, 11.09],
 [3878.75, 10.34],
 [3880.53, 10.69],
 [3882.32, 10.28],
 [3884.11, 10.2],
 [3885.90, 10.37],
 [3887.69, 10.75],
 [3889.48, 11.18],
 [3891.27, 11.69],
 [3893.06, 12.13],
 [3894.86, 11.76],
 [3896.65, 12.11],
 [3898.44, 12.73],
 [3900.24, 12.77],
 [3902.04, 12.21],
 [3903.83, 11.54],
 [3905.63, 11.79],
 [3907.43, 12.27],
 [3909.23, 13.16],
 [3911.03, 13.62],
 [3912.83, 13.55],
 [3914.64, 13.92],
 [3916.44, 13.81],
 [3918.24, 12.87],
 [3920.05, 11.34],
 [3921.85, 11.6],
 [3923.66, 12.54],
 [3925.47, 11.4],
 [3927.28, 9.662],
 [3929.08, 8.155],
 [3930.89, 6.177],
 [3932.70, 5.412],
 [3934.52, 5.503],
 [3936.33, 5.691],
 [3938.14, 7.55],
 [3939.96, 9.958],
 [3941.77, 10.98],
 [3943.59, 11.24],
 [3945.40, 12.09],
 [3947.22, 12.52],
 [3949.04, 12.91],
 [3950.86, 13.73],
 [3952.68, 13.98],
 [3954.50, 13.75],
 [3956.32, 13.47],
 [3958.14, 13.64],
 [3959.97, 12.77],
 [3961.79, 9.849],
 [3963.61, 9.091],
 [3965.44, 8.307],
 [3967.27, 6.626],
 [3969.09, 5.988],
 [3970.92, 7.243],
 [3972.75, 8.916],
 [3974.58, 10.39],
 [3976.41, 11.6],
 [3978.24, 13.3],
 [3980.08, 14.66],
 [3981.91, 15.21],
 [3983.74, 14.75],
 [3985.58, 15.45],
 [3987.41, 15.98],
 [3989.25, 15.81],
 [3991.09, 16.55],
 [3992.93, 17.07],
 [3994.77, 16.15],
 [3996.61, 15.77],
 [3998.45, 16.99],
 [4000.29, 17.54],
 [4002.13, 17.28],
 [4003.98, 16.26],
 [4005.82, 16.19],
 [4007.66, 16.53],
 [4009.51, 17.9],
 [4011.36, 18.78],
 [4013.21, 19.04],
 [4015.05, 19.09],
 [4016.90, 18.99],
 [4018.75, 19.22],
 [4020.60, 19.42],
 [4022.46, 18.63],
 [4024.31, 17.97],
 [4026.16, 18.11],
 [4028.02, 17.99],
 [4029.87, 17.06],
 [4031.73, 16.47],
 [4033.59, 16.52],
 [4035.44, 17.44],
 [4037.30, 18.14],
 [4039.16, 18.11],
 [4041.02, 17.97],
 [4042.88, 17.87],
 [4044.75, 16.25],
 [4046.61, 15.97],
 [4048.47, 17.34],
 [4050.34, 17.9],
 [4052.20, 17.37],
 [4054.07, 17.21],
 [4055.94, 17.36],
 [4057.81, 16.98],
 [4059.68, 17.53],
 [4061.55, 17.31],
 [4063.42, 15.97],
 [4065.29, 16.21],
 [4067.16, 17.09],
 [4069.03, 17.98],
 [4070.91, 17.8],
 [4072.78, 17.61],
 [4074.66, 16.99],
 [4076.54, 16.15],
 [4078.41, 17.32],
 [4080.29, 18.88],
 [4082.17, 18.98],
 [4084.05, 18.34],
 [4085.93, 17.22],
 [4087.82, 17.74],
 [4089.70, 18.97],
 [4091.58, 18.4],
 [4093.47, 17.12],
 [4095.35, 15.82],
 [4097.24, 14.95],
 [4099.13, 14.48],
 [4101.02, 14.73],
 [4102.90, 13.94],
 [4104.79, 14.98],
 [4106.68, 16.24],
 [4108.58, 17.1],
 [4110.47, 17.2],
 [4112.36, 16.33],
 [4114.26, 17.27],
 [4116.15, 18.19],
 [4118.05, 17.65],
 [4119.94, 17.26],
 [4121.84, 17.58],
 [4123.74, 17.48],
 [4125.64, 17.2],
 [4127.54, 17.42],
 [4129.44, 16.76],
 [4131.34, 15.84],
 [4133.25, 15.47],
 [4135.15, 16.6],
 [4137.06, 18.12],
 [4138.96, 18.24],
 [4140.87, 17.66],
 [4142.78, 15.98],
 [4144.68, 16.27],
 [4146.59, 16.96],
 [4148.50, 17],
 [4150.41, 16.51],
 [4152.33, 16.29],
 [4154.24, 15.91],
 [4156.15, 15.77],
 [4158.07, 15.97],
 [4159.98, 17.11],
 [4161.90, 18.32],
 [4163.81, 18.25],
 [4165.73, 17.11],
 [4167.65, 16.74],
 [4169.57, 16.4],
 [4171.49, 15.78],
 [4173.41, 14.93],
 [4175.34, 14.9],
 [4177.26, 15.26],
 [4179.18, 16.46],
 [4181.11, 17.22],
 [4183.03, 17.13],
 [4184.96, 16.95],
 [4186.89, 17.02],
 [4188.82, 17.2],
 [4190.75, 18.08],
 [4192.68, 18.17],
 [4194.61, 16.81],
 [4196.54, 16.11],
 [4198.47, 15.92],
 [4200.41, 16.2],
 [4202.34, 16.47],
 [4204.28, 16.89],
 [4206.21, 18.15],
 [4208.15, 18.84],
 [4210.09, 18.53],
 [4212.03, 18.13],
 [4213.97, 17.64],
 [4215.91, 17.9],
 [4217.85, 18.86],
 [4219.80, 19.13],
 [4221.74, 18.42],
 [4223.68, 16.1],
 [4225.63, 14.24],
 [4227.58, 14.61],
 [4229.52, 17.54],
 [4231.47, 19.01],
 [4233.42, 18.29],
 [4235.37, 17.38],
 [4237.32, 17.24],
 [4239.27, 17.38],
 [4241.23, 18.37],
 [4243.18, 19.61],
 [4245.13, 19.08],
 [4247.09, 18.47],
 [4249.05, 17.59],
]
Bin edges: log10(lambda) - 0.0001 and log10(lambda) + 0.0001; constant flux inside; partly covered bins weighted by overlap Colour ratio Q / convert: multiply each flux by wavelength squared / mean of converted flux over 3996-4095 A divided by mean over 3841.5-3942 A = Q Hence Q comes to 1.7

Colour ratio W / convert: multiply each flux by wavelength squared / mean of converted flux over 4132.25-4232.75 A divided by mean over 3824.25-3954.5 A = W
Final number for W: 1.8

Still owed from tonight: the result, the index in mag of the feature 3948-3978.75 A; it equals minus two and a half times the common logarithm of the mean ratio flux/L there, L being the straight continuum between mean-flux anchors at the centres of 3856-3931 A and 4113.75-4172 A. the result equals 0.19 mag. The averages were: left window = 11.5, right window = 16.9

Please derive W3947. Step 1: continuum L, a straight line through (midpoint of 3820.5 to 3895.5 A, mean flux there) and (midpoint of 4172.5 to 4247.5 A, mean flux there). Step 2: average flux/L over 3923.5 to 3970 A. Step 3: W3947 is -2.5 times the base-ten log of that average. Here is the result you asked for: 0.19 mag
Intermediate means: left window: 10.2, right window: 17.3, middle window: 10.1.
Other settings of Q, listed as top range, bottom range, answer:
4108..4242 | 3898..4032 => 1.41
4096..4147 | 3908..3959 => 1.62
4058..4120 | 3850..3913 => 1.64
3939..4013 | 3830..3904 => 1.35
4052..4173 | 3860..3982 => 1.68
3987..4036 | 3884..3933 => 1.59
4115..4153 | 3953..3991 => 1.54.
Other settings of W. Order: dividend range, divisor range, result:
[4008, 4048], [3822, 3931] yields 1.79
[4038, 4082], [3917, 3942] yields 2.01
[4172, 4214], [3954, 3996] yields 1.51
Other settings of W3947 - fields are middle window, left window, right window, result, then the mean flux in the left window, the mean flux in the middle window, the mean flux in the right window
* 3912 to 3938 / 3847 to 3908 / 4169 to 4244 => 0.21 mag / 11.3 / 10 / 17.2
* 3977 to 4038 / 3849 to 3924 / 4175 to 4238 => -0.23 mag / 11.7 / 17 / 17.2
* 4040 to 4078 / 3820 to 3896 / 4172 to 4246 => -0.20 mag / 10.2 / 17.1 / 17.3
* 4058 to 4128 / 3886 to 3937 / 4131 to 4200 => -0.13 mag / 11.1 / 17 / 16.7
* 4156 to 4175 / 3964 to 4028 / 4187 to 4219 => 0.03 mag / 15.2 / 16.6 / 17.5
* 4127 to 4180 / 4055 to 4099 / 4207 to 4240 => 0.06 mag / 17.3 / 16.6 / 17.6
